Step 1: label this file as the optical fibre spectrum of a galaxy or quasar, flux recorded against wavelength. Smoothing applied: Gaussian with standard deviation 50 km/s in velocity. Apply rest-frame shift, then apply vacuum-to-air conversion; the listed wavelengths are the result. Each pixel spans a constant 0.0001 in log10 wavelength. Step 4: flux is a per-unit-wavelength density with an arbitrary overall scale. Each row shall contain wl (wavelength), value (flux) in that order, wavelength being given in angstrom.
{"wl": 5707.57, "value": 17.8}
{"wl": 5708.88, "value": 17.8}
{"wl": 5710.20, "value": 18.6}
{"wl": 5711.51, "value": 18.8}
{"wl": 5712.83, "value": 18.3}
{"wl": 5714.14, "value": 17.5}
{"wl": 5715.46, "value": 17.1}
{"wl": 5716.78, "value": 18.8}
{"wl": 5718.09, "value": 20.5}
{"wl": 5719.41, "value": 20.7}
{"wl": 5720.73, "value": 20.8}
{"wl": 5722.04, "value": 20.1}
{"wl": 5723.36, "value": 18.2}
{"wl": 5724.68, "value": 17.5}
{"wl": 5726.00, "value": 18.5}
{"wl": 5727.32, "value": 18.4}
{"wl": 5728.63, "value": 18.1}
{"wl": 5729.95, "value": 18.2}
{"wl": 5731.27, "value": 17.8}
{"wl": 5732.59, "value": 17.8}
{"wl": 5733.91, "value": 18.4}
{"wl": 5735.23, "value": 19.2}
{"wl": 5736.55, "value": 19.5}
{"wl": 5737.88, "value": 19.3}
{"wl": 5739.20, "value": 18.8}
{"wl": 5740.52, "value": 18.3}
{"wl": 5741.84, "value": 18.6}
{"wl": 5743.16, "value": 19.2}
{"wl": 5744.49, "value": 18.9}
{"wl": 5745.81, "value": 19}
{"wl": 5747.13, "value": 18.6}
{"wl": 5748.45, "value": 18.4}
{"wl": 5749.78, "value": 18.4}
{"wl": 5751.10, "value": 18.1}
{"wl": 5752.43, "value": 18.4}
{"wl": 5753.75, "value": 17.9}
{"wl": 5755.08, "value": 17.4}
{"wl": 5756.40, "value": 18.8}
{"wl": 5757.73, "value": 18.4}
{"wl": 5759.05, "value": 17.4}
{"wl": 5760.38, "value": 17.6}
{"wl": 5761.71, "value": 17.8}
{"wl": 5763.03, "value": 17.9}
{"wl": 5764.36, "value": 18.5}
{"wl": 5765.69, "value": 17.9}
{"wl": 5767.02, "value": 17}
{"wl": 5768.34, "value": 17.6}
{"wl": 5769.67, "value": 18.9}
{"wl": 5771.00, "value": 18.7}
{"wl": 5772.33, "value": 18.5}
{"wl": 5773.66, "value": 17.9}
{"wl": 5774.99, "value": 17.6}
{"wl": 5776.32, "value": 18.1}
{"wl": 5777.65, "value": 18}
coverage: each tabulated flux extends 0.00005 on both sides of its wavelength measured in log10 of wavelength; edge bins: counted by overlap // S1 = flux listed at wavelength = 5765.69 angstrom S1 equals 17.9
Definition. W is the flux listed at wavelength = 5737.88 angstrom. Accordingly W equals 19.3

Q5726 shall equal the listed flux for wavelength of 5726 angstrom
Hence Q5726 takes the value 18.5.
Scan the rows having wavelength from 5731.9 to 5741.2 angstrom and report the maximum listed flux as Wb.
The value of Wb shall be 19.5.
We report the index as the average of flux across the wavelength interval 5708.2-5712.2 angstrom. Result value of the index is 18.4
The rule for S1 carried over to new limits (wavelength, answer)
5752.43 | 18.4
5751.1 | 18.1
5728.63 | 18.1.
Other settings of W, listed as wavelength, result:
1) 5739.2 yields 18.8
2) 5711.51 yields 18.8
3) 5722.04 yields 20.1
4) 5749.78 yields 18.4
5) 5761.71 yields 17.8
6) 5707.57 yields 17.8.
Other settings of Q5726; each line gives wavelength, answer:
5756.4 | 18.8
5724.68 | 17.5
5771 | 18.7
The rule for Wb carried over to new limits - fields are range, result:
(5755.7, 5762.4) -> 18.8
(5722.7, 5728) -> 18.5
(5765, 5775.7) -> 18.9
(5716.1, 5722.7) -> 20.8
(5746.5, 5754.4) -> 18.6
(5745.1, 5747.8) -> 19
